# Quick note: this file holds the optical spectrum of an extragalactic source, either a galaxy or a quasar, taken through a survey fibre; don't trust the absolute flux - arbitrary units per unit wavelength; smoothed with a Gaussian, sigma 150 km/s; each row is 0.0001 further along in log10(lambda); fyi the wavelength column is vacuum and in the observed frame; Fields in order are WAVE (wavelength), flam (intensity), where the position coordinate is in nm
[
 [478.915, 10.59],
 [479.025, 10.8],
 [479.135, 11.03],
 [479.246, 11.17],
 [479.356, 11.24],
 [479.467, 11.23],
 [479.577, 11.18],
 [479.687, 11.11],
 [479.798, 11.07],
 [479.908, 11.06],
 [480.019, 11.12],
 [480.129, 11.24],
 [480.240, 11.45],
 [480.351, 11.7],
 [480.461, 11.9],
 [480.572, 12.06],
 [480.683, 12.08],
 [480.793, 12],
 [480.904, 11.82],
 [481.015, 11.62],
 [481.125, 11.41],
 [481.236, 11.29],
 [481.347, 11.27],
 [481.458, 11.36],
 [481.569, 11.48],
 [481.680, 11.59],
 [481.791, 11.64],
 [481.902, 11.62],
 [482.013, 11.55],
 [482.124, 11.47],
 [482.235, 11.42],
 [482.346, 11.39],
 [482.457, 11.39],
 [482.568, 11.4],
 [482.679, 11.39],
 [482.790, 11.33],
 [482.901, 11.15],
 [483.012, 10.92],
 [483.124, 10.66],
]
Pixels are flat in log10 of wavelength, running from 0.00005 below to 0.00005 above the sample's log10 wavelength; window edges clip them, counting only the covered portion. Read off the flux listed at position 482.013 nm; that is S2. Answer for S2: 11.55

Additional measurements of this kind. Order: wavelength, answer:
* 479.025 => 10.8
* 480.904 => 11.82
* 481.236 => 11.29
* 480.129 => 11.24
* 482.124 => 11.47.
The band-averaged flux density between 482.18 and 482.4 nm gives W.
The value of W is 11.4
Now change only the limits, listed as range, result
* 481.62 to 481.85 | 11.6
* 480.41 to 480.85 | 12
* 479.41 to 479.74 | 11.2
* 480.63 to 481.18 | 11.8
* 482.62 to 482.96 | 11.3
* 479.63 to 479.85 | 11.1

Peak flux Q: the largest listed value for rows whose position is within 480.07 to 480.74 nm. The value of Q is 12.08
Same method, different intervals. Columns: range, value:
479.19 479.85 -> 11.24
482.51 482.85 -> 11.4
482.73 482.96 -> 11.33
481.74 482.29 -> 11.64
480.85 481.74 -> 11.82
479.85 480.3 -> 11.45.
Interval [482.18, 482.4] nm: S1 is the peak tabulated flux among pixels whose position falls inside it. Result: 11.42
